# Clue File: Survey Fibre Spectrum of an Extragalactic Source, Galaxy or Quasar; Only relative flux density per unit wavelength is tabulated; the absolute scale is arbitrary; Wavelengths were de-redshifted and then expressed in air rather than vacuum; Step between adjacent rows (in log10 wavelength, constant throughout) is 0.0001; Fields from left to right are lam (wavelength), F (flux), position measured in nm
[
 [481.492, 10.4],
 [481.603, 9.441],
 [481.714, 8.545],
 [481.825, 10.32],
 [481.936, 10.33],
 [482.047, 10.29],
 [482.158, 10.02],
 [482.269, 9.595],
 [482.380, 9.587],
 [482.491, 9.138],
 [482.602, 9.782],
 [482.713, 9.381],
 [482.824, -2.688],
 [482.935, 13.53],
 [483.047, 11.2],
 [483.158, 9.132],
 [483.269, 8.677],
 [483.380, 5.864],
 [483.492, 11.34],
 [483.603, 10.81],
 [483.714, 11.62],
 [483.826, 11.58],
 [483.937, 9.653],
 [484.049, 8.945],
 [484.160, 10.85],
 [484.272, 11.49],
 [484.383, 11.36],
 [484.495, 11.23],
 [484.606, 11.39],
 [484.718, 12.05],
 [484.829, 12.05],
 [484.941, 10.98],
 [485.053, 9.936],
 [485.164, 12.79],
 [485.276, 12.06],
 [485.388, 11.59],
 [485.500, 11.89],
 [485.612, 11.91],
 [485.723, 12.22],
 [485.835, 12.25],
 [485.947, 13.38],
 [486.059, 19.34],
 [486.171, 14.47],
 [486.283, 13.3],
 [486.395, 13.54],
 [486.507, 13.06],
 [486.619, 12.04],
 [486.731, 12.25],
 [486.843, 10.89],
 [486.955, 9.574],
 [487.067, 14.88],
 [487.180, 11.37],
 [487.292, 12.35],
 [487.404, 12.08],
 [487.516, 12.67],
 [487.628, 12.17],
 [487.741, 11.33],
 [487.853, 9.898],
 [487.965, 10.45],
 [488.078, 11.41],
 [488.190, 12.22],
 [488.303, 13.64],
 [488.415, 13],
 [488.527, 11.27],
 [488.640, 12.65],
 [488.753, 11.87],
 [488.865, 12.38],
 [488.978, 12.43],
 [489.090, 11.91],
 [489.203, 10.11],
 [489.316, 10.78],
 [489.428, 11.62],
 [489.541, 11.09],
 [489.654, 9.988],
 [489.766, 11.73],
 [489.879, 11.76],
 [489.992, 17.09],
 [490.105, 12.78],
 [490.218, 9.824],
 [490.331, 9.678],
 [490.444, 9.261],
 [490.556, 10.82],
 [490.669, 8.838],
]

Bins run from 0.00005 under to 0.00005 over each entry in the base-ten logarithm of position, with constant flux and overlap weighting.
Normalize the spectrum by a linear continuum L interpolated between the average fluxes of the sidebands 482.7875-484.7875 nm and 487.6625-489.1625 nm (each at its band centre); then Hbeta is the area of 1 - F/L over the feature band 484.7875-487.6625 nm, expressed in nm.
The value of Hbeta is -0.40 nm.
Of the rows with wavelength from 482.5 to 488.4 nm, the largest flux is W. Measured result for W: 19.34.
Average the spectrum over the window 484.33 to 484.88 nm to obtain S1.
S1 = 11.6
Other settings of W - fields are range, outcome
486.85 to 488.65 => 14.88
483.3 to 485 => 12.05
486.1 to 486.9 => 14.47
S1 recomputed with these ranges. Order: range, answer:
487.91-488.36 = 11.9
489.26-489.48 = 11.2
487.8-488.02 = 10.2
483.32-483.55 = 8.63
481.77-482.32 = 10.1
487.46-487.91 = 11.5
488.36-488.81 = 12.2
